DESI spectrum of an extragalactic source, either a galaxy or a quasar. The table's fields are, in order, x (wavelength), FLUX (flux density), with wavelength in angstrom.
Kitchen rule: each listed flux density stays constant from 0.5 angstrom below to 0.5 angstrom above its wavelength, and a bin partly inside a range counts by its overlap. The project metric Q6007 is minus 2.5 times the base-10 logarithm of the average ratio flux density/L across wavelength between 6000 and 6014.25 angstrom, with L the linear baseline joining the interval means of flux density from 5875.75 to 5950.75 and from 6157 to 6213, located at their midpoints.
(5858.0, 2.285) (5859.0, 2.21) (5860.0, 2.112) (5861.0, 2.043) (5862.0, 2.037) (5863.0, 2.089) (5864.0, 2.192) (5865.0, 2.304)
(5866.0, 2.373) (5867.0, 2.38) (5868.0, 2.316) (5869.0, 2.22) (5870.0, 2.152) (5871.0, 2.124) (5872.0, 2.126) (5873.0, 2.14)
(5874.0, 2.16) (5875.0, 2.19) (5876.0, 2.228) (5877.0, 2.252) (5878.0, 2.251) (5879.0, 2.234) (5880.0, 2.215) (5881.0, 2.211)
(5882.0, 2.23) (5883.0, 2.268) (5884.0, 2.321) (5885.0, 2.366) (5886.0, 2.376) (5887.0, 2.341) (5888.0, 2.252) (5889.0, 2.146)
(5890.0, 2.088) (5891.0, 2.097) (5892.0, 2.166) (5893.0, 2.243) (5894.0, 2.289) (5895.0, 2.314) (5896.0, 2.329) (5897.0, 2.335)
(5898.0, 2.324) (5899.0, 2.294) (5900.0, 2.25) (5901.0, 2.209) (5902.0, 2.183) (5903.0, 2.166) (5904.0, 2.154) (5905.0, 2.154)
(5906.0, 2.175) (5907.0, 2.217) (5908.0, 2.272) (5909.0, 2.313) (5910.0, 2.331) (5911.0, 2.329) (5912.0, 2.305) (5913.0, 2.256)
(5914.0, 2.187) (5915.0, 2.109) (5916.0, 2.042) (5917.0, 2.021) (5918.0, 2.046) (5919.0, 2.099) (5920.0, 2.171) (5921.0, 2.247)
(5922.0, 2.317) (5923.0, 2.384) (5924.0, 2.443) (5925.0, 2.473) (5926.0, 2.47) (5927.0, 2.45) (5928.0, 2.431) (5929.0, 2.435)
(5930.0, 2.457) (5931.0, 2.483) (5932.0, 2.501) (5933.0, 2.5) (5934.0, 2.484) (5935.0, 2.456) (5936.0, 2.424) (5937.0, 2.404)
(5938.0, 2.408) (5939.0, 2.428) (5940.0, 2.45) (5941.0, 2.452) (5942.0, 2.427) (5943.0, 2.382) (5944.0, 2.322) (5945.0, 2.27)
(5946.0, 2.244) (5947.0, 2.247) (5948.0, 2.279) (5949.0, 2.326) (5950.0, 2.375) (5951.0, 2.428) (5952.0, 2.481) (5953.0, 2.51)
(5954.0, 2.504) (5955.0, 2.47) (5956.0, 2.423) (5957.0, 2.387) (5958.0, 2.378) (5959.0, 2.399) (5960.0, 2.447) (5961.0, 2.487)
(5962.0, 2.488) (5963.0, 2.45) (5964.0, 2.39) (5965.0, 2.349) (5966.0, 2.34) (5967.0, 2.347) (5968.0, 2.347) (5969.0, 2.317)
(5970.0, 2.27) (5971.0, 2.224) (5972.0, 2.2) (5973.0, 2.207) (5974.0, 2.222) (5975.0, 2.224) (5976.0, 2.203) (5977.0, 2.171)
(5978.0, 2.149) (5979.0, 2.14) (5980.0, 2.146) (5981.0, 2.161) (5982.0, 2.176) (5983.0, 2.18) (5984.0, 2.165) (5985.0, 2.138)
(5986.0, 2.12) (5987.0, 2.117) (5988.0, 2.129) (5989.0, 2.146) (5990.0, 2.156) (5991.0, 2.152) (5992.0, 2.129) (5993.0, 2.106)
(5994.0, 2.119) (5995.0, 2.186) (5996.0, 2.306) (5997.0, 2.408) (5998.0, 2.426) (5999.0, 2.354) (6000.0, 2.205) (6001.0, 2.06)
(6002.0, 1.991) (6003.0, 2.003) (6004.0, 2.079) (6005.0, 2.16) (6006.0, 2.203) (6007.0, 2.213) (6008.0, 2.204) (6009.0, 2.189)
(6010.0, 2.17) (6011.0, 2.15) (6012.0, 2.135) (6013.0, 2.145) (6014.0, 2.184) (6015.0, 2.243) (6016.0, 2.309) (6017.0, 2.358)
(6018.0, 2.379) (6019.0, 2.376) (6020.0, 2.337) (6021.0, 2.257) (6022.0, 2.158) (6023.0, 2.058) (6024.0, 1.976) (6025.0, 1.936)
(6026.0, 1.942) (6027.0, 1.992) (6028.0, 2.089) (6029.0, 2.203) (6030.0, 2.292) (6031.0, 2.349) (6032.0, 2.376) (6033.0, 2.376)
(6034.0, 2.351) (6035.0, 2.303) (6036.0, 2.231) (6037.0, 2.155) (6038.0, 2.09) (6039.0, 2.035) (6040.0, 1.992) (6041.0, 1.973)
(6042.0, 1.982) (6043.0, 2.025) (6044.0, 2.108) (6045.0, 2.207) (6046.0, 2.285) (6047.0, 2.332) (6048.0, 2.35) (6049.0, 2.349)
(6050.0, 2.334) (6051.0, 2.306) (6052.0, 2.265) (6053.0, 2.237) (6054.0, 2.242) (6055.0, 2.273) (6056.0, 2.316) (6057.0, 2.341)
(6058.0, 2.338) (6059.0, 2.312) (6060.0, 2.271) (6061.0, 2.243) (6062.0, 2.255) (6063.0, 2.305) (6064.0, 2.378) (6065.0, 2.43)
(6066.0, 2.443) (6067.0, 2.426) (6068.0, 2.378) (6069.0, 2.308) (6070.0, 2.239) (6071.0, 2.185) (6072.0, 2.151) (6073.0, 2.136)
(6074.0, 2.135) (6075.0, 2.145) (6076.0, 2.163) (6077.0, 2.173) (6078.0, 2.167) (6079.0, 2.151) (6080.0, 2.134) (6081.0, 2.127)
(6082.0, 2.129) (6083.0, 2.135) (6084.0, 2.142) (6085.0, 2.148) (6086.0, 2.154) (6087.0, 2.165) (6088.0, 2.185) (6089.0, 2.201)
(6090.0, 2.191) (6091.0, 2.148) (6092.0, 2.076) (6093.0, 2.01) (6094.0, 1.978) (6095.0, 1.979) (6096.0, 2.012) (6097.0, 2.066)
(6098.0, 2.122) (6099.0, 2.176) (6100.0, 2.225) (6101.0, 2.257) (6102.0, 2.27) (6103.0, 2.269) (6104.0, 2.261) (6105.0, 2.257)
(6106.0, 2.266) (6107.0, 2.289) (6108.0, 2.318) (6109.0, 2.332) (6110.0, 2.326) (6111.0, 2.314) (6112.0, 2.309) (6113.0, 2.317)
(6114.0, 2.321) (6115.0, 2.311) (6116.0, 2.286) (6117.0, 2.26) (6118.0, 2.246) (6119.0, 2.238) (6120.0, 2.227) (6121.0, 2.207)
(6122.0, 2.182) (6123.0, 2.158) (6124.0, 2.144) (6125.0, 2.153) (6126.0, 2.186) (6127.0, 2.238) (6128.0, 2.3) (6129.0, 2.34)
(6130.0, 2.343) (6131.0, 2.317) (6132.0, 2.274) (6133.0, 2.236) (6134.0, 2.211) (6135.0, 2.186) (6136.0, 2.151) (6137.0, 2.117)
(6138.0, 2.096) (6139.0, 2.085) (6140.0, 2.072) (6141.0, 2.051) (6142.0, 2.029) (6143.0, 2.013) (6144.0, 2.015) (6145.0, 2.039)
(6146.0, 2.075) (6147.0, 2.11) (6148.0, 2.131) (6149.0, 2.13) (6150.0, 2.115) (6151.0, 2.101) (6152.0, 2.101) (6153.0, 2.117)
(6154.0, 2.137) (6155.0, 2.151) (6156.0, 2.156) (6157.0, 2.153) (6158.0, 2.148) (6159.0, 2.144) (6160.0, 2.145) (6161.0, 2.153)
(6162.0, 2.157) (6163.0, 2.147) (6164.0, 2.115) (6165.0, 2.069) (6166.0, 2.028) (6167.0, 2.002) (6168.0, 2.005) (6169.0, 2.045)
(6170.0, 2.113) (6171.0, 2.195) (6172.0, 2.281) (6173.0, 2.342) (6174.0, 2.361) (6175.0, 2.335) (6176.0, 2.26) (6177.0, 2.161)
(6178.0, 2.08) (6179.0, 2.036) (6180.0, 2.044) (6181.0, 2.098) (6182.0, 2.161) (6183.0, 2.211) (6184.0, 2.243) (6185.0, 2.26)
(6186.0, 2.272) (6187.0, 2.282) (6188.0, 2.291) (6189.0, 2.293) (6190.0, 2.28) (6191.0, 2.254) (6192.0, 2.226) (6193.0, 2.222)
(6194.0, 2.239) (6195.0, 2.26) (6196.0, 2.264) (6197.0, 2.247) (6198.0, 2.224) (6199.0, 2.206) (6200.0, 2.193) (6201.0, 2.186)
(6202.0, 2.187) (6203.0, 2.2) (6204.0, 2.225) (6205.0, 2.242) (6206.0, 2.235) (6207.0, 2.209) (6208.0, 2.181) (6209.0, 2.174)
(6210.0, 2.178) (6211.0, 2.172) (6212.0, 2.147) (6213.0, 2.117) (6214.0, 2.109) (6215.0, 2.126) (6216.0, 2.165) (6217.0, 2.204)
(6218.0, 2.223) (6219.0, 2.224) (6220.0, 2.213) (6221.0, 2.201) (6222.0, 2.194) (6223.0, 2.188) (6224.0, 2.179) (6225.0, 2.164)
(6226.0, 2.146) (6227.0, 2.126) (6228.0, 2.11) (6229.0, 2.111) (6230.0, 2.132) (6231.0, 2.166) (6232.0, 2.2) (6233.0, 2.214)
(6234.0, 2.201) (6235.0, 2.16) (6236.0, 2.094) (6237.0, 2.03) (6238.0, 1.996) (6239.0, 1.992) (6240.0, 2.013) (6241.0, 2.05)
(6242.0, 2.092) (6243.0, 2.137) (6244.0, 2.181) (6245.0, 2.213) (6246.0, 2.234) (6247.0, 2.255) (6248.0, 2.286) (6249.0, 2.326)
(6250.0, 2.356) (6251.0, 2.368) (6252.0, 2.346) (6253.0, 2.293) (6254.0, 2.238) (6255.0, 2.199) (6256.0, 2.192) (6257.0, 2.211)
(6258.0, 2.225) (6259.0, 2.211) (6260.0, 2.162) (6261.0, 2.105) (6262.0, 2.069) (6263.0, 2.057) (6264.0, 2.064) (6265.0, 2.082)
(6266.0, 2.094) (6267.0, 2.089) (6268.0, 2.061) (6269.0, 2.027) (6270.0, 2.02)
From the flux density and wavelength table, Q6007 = 0.06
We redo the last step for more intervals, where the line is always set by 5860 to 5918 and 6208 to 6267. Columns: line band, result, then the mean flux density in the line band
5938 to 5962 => -0.09 mag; 2.4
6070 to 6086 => 0.02 mag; 2.15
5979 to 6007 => 0.02 mag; 2.17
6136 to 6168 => 0.04 mag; 2.1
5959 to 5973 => -0.07 mag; 2.35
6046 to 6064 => -0.05 mag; 2.3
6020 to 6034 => 0.02 mag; 2.17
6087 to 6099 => 0.05 mag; 2.09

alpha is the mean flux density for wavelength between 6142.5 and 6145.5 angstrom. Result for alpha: 2.02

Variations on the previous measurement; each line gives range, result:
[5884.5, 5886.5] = 2.37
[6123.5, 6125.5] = 2.15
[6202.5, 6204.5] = 2.21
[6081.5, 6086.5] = 2.14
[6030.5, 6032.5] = 2.36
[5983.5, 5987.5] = 2.13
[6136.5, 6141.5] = 2.08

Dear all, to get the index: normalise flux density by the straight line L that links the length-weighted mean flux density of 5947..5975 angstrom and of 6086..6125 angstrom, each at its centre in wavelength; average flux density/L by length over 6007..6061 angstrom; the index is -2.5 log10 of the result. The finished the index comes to 0.04 mag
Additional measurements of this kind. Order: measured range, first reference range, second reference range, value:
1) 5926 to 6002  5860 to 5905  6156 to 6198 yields -0.05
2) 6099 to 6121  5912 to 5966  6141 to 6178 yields -0.05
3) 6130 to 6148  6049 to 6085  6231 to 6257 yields 0.05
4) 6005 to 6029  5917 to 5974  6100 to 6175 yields 0.06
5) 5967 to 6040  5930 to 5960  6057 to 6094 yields 0.06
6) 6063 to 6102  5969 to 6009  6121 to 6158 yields -0.01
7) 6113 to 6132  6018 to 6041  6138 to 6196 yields -0.04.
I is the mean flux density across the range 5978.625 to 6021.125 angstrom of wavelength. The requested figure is 2.19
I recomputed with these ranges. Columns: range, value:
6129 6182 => 2.14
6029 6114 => 2.22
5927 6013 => 2.29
